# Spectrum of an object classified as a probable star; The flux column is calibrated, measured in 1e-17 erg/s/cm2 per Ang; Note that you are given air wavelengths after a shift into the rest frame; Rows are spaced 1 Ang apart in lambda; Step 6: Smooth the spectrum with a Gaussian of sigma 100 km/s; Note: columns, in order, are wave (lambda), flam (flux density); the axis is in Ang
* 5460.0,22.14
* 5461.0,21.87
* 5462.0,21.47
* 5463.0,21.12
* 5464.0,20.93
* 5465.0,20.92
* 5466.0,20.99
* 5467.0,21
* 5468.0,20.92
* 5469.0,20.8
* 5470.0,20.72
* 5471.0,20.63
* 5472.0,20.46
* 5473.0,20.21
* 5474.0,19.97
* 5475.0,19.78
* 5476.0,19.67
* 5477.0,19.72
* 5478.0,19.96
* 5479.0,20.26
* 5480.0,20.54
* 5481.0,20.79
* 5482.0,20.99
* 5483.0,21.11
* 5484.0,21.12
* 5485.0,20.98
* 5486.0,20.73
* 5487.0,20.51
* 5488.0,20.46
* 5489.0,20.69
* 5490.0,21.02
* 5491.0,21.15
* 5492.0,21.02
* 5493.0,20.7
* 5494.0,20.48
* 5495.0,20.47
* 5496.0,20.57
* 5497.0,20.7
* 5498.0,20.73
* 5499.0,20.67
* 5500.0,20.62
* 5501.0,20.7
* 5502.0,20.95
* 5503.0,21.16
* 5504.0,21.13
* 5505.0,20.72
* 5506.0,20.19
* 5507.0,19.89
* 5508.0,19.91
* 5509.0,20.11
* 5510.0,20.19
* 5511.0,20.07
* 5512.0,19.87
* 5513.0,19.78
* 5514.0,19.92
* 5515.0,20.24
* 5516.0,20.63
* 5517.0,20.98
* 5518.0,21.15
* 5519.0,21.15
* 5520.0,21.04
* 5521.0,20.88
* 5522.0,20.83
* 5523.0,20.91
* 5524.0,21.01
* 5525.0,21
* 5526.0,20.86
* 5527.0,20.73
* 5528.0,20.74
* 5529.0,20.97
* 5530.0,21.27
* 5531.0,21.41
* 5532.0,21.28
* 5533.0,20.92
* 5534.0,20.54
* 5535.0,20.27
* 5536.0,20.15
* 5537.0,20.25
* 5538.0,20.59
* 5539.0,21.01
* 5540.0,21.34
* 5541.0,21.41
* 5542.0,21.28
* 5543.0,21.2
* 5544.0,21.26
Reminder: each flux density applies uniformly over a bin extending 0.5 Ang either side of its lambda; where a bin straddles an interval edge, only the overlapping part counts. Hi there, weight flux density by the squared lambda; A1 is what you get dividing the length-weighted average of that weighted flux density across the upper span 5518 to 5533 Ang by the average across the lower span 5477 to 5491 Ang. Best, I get 1.0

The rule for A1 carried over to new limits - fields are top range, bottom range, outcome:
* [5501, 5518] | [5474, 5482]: 1.02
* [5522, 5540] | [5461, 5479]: 1.04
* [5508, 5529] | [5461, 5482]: 1.02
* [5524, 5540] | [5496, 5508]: 1.02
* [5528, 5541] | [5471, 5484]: 1.05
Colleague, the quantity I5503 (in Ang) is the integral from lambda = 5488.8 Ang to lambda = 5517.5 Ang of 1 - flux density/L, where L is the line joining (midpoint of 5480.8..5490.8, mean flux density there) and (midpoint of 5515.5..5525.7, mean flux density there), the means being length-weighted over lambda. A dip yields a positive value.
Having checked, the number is 0.5 Ang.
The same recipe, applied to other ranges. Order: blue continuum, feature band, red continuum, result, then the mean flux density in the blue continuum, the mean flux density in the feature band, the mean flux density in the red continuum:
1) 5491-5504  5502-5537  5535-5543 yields 0.28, 20.8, 20.6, 20.8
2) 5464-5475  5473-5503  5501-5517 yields -0.13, 20.6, 20.6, 20.4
